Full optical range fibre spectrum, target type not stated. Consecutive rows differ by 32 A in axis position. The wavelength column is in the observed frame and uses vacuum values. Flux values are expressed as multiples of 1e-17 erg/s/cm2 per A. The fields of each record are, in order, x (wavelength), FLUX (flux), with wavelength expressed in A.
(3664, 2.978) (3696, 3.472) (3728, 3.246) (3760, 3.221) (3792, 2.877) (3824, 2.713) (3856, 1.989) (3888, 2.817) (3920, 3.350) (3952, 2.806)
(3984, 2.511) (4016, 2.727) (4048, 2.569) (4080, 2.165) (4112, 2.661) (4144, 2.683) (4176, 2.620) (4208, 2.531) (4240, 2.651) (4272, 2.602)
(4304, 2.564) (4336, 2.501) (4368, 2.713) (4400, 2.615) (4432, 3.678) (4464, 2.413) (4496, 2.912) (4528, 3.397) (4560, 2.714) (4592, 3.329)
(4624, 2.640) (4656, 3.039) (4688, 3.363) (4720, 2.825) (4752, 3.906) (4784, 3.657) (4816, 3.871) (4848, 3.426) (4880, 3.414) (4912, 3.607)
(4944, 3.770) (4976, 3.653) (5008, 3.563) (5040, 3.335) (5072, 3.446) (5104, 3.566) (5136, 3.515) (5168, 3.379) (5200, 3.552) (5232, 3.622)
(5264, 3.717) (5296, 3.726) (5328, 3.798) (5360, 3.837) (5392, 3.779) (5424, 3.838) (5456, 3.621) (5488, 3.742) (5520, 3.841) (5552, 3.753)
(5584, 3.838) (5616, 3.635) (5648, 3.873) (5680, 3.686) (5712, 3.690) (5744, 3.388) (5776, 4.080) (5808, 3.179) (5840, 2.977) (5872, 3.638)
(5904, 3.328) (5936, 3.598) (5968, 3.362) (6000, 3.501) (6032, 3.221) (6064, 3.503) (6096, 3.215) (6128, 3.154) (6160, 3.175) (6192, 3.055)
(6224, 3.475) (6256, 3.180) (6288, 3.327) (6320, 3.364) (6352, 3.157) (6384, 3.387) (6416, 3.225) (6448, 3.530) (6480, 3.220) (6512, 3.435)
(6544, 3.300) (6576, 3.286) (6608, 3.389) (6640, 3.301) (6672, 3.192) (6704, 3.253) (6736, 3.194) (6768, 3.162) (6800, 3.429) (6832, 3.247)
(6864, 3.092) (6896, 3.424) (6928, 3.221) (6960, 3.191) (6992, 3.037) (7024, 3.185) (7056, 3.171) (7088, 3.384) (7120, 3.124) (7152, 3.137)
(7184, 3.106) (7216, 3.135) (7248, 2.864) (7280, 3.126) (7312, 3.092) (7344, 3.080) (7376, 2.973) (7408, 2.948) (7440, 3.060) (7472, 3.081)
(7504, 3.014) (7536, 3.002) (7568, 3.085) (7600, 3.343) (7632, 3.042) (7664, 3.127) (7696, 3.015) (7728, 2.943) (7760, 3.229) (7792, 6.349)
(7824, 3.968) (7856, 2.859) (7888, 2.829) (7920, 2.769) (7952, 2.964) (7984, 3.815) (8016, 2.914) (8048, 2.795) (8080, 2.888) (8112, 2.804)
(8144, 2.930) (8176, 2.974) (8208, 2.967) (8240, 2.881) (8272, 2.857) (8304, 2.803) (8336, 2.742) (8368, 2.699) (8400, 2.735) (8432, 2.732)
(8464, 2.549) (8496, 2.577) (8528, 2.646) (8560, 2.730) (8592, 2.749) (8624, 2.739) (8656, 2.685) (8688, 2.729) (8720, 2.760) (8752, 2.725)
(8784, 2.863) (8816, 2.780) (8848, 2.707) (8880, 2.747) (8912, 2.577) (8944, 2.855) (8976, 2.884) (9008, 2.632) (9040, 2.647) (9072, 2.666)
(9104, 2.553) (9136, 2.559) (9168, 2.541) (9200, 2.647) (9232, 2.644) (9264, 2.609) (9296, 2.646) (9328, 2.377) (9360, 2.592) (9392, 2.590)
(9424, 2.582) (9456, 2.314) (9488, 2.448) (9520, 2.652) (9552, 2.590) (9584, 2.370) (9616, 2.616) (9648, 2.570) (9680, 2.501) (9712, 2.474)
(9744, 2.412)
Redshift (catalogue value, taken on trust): 0.187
